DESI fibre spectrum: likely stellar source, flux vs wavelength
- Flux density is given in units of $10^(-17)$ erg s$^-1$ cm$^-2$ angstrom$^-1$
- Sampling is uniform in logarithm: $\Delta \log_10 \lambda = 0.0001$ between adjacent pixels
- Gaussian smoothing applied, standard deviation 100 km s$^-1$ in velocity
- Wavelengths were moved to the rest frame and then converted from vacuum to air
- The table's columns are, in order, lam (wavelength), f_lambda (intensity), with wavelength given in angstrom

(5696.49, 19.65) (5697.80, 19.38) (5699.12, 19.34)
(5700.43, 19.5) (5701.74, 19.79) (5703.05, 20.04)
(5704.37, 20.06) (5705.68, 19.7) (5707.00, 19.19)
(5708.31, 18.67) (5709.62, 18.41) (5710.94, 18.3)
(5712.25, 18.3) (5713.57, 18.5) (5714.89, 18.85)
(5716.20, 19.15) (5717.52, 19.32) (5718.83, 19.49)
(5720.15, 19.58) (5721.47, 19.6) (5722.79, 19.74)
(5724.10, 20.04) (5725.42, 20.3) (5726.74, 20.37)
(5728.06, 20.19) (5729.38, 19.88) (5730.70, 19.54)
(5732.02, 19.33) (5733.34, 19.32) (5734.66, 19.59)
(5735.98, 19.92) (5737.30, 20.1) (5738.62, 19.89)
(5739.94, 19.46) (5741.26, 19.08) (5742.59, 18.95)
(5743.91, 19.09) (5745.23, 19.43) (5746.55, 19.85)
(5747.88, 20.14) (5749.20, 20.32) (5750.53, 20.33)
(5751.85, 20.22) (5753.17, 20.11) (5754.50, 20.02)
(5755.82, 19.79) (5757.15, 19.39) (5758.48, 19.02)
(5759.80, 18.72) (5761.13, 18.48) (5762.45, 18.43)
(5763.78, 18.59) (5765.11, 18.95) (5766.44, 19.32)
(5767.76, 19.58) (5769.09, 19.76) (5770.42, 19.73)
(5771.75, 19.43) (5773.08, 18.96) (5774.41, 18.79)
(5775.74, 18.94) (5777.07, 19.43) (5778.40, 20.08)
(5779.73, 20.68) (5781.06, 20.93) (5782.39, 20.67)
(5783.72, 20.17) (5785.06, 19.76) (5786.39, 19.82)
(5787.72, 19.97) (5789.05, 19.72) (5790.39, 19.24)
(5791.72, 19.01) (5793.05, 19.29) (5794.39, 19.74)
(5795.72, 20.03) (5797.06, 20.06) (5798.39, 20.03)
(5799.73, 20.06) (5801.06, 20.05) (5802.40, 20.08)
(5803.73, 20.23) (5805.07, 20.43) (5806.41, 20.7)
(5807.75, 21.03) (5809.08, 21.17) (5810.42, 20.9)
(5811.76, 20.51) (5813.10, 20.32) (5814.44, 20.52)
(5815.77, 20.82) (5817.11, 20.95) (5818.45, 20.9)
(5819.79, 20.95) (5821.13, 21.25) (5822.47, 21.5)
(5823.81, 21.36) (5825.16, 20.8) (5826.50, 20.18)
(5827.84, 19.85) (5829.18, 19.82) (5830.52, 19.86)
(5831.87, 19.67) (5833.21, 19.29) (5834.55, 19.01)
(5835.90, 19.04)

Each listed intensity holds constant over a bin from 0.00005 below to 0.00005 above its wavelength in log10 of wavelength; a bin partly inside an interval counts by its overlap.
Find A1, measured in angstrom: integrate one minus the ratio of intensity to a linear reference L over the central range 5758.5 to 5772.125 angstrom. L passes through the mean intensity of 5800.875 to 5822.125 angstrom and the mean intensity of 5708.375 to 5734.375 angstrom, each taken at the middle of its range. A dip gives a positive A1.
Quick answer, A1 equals 0.63 angstrom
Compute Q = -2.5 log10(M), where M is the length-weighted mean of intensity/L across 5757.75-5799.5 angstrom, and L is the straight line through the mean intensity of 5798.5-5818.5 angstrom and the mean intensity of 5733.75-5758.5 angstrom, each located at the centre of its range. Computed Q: 0.035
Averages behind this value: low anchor 19.7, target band 19.5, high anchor 20.6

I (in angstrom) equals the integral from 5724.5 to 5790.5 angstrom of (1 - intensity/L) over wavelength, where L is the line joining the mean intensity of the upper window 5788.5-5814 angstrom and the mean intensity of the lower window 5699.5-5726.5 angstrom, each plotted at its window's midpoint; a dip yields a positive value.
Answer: 0.34 angstrom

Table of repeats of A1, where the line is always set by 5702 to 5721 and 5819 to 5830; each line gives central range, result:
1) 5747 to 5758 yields -0.2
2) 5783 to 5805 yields 0.5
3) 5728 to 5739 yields -0.2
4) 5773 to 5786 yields 0.1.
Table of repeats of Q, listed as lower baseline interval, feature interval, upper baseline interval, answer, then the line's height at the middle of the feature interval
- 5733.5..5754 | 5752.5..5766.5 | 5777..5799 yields 0.037 mag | 19.8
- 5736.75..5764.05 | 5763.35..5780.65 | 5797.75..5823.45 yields 0.027 mag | 19.9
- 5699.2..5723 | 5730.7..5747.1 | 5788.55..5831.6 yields 0.002 mag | 19.5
